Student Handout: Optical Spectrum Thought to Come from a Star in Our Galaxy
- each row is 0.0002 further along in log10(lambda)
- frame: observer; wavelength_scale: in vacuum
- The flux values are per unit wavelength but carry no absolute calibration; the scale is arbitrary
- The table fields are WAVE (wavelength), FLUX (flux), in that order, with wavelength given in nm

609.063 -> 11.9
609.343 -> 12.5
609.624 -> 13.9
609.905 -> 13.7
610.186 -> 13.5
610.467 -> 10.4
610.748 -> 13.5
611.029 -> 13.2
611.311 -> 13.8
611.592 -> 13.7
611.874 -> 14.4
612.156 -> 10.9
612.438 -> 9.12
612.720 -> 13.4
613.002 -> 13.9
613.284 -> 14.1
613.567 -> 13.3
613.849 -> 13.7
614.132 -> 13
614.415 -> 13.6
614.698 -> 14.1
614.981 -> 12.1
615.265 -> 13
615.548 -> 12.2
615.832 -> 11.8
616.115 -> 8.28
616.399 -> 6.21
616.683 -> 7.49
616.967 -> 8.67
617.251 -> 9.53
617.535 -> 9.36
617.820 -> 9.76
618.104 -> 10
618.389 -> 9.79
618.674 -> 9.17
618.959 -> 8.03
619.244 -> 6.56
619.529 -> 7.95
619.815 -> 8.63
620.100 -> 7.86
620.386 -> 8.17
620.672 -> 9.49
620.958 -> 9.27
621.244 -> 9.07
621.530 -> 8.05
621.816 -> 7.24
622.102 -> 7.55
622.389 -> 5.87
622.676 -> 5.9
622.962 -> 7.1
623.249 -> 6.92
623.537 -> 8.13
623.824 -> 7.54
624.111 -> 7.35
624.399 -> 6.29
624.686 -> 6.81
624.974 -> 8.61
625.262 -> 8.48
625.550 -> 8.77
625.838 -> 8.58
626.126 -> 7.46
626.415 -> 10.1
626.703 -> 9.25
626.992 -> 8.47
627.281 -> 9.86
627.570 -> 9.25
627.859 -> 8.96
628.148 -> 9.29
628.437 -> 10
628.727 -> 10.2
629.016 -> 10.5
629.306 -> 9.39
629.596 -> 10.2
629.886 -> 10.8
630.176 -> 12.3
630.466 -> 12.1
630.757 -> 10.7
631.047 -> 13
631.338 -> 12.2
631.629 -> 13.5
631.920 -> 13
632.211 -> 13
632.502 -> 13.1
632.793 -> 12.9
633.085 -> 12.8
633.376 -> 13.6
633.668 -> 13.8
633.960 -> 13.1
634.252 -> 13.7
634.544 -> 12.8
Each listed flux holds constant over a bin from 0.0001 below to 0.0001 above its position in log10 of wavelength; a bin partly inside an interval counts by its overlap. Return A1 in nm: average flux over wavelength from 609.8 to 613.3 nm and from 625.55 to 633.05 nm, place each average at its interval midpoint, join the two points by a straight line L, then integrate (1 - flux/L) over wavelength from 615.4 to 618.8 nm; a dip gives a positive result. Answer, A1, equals 0.79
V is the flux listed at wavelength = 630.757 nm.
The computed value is 10.7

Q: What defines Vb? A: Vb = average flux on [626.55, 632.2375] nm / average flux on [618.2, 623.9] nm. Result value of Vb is 1.4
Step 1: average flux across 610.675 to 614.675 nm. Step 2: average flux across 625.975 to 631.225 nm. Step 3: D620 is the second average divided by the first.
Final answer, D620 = 0.8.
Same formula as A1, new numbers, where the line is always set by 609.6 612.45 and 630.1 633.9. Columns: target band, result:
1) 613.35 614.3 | -0.04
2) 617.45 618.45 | 0.24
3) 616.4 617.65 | 0.43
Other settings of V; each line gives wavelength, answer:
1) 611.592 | 13.7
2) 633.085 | 12.8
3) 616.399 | 6.21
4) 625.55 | 8.77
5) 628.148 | 9.29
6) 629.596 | 10.2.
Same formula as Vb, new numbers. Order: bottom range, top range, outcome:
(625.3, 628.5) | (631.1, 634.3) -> 1.45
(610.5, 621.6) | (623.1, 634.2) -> 0.96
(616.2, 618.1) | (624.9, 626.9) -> 1.02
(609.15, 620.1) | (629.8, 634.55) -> 1.13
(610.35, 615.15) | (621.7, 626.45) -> 0.58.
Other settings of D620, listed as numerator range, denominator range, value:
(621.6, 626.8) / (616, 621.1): 0.89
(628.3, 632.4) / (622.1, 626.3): 1.55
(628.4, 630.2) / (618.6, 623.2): 1.33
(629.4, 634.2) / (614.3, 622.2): 1.33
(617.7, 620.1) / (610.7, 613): 0.68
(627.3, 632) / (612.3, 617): 0.93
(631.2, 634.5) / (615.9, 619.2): 1.50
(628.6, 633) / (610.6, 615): 0.90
